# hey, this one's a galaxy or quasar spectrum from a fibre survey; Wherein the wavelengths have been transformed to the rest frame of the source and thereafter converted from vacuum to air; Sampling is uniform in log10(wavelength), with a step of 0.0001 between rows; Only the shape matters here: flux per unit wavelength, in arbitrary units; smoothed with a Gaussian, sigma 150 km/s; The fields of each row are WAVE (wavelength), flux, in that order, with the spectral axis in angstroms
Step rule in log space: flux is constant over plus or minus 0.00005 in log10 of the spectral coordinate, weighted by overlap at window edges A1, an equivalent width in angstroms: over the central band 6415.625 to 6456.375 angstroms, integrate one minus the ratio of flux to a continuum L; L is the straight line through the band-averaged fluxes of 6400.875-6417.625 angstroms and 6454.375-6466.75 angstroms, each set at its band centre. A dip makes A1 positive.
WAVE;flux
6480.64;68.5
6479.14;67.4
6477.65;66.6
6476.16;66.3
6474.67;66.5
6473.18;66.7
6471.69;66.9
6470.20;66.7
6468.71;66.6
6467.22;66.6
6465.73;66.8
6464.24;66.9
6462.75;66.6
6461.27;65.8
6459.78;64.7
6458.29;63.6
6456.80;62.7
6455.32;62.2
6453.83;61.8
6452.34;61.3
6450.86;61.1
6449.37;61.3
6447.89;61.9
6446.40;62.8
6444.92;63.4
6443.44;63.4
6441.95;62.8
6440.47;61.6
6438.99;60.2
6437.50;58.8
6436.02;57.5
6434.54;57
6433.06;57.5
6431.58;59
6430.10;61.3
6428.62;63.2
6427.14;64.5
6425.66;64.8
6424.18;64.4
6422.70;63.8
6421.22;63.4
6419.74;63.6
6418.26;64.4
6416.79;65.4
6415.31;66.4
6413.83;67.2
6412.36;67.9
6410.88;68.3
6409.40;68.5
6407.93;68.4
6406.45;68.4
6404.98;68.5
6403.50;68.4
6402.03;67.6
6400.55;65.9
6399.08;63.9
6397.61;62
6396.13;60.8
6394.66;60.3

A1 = 2.60 angstroms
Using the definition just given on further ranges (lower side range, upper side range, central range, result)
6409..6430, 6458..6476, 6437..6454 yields 1.0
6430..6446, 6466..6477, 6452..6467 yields 0.0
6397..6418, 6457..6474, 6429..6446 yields 1.6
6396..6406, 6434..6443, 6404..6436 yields -0.9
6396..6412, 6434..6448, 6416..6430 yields -0.1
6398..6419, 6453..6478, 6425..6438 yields 1.2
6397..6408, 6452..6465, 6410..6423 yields 0.1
